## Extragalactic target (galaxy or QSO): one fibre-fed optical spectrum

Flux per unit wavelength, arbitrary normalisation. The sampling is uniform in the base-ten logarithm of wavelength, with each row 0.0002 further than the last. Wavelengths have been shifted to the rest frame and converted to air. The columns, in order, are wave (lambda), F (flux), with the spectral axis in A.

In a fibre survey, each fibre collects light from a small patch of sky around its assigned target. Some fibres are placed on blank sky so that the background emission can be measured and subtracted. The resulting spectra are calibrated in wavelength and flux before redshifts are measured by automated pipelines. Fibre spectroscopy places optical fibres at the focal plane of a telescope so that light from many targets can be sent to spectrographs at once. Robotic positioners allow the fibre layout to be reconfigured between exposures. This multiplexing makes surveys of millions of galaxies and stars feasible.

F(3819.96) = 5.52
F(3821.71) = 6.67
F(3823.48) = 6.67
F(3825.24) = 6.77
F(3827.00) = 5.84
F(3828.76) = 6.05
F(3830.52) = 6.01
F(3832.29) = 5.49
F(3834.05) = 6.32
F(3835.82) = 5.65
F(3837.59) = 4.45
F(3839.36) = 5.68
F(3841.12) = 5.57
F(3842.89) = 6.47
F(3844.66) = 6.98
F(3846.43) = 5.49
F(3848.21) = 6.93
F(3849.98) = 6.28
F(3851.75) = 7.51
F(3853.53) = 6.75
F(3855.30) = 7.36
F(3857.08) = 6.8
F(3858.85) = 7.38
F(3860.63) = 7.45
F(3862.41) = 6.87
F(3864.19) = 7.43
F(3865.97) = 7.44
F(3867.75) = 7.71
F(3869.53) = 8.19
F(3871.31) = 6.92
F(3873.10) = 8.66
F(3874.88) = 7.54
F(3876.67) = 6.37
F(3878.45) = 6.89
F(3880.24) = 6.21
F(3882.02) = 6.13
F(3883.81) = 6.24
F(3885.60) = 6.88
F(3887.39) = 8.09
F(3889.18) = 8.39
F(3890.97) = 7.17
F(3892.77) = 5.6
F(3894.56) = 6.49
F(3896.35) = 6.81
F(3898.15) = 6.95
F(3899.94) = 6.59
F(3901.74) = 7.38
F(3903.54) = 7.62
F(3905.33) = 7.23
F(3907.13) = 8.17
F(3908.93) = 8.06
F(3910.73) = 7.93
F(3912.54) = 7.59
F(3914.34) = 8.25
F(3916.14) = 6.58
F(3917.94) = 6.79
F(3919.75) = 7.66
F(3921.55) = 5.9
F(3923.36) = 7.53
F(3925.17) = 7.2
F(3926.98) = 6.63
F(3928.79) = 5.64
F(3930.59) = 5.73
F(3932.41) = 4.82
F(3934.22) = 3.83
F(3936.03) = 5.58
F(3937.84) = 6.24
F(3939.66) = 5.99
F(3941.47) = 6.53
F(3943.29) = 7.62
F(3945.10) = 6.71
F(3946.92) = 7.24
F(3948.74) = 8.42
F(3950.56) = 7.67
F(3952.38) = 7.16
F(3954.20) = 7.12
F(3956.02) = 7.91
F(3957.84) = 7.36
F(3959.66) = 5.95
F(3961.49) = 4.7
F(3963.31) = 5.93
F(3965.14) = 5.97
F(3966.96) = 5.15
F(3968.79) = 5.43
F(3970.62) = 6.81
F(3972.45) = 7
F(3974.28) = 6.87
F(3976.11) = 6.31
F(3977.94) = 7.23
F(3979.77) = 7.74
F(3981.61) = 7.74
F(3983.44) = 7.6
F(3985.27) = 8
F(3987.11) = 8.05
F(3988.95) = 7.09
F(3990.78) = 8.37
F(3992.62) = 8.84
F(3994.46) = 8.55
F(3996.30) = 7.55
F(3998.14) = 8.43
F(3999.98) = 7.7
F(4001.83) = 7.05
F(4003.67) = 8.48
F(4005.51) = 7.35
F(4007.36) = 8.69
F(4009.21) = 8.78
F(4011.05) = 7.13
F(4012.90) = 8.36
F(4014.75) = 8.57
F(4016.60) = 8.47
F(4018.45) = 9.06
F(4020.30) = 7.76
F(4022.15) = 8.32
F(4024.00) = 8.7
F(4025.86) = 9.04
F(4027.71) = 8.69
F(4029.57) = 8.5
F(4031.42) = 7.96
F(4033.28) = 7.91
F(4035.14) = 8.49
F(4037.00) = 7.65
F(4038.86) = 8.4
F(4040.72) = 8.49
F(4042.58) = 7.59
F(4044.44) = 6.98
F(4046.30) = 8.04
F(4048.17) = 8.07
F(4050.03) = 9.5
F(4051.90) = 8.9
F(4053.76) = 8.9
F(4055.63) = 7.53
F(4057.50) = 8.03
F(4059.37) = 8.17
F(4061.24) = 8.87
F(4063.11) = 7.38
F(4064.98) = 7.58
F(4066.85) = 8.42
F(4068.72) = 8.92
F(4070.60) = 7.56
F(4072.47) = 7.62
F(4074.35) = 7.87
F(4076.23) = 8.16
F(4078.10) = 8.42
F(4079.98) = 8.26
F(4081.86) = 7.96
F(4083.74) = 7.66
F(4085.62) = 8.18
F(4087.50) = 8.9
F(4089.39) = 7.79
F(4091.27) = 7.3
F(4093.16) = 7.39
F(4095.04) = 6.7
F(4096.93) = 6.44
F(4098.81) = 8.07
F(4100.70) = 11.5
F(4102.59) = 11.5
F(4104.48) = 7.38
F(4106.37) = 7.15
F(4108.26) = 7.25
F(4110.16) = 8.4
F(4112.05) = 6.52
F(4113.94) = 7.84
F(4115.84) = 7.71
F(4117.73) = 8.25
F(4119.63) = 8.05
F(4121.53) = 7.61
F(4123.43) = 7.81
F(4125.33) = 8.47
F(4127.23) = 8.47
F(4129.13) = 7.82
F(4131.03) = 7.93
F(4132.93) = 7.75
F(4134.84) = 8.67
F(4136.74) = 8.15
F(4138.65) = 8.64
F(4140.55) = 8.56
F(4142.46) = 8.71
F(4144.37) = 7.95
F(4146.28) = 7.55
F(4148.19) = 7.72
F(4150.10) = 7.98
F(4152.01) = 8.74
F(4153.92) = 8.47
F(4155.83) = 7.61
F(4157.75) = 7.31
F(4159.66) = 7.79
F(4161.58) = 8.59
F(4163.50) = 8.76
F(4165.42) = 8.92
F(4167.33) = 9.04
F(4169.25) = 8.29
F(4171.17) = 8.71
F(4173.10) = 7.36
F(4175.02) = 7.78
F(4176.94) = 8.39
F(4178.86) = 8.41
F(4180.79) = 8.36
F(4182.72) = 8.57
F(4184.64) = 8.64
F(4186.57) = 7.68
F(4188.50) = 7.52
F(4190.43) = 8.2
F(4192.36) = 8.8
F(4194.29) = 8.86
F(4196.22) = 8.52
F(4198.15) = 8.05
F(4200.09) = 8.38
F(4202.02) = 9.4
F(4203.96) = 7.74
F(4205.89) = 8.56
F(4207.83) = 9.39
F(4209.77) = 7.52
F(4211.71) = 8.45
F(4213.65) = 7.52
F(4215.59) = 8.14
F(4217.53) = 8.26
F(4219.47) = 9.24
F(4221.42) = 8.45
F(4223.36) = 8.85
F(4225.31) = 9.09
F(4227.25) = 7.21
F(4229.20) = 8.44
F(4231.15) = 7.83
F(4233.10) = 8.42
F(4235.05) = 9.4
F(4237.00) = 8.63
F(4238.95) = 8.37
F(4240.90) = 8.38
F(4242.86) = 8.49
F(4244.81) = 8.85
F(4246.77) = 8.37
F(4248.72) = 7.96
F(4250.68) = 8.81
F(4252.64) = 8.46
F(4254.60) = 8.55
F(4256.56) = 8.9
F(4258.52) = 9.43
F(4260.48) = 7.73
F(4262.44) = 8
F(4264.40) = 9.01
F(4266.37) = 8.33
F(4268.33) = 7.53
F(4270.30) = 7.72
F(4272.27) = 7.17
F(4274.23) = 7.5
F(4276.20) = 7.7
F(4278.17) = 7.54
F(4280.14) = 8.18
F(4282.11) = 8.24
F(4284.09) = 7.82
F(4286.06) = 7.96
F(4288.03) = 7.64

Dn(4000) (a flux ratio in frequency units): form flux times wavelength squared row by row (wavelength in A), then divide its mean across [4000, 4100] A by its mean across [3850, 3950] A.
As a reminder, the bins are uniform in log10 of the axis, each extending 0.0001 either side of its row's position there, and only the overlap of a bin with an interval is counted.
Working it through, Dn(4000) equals 1.25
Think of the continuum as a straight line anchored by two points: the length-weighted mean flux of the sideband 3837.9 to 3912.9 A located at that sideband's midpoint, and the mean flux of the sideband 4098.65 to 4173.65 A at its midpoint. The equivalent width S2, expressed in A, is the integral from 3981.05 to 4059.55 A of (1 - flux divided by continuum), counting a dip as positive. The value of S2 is -4.9 A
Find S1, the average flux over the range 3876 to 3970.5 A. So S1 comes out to 6.73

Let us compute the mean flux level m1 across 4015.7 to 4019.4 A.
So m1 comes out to 8.76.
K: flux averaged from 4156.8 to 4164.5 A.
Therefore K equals 8.11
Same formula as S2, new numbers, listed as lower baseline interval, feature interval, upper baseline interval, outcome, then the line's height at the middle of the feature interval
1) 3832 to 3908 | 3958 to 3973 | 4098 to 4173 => 2.9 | 7.36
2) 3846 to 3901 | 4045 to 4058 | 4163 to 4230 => -1.0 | 7.78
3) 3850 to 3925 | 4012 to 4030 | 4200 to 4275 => -2.1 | 7.65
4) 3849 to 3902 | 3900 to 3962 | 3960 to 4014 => 3.0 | 7.21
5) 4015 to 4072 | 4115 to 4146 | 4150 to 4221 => 0.6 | 8.3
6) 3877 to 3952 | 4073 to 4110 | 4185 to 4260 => -1.6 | 7.77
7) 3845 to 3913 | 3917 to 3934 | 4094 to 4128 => 2.3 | 7.32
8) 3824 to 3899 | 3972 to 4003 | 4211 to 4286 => -1.9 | 7.23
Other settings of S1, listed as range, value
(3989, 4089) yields 8.19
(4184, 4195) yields 8.26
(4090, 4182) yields 8.12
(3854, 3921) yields 7.23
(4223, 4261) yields 8.51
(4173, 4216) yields 8.29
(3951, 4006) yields 7.19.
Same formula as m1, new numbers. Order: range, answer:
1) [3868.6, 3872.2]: 7.57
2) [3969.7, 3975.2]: 6.89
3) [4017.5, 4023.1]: 8.39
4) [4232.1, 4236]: 8.9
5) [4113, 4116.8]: 7.78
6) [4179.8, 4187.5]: 8.31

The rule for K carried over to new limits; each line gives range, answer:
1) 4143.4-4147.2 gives 7.75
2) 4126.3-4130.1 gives 8.15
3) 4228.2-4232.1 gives 8.12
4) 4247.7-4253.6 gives 8.41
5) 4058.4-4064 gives 8.14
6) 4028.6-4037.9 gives 8.1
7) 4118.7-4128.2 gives 8.08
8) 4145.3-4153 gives 8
